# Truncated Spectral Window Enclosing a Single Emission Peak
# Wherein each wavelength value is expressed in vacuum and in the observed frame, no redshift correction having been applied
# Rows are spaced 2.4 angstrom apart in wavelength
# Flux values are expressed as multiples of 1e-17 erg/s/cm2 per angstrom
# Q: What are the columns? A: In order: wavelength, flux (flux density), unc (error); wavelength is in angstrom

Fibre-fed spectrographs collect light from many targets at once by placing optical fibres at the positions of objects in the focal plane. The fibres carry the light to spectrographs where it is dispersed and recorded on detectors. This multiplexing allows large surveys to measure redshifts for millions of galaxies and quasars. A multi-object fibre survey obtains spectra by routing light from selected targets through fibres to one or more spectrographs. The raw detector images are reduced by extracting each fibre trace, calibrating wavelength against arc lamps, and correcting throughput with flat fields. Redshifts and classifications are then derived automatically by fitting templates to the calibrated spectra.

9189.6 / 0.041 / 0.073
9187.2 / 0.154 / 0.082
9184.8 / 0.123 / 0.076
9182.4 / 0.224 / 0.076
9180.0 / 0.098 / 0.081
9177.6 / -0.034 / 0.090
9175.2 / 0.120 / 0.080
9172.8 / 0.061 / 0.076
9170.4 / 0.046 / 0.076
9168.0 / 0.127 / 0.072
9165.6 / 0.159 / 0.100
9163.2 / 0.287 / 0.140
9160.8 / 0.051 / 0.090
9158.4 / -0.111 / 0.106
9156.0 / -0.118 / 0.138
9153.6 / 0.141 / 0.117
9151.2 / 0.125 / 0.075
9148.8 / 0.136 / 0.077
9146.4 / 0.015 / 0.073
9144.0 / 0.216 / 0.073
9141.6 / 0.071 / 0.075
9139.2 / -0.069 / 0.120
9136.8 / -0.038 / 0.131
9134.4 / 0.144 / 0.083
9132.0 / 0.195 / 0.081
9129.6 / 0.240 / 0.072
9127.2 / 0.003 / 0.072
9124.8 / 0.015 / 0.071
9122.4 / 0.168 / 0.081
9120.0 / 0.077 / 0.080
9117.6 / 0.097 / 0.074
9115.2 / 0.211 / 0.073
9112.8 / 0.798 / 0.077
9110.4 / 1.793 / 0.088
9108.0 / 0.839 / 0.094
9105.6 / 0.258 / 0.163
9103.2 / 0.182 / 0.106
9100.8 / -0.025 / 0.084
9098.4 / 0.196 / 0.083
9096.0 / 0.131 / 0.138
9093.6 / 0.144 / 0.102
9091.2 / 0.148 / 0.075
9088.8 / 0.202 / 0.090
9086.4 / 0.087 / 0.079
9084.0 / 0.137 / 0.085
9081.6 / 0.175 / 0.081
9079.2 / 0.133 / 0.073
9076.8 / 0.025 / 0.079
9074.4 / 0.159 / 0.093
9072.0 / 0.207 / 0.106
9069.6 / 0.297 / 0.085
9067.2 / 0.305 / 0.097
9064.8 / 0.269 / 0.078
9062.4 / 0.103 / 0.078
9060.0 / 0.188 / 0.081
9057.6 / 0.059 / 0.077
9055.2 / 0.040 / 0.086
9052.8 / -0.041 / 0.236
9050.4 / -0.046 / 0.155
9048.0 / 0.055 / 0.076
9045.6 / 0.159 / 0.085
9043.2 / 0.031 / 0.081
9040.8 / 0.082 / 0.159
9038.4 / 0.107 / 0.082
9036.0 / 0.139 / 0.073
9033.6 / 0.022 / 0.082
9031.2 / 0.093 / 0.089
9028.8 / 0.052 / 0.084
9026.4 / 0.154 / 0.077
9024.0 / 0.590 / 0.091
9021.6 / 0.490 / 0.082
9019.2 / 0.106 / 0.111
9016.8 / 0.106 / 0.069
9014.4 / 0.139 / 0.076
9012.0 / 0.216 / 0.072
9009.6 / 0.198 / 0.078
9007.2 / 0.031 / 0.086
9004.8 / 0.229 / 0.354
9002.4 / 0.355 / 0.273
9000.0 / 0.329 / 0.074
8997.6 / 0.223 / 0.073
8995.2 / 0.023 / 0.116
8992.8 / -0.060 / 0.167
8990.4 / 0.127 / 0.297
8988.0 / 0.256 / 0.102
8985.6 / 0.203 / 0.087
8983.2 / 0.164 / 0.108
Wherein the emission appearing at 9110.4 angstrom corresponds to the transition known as [O III] 5007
